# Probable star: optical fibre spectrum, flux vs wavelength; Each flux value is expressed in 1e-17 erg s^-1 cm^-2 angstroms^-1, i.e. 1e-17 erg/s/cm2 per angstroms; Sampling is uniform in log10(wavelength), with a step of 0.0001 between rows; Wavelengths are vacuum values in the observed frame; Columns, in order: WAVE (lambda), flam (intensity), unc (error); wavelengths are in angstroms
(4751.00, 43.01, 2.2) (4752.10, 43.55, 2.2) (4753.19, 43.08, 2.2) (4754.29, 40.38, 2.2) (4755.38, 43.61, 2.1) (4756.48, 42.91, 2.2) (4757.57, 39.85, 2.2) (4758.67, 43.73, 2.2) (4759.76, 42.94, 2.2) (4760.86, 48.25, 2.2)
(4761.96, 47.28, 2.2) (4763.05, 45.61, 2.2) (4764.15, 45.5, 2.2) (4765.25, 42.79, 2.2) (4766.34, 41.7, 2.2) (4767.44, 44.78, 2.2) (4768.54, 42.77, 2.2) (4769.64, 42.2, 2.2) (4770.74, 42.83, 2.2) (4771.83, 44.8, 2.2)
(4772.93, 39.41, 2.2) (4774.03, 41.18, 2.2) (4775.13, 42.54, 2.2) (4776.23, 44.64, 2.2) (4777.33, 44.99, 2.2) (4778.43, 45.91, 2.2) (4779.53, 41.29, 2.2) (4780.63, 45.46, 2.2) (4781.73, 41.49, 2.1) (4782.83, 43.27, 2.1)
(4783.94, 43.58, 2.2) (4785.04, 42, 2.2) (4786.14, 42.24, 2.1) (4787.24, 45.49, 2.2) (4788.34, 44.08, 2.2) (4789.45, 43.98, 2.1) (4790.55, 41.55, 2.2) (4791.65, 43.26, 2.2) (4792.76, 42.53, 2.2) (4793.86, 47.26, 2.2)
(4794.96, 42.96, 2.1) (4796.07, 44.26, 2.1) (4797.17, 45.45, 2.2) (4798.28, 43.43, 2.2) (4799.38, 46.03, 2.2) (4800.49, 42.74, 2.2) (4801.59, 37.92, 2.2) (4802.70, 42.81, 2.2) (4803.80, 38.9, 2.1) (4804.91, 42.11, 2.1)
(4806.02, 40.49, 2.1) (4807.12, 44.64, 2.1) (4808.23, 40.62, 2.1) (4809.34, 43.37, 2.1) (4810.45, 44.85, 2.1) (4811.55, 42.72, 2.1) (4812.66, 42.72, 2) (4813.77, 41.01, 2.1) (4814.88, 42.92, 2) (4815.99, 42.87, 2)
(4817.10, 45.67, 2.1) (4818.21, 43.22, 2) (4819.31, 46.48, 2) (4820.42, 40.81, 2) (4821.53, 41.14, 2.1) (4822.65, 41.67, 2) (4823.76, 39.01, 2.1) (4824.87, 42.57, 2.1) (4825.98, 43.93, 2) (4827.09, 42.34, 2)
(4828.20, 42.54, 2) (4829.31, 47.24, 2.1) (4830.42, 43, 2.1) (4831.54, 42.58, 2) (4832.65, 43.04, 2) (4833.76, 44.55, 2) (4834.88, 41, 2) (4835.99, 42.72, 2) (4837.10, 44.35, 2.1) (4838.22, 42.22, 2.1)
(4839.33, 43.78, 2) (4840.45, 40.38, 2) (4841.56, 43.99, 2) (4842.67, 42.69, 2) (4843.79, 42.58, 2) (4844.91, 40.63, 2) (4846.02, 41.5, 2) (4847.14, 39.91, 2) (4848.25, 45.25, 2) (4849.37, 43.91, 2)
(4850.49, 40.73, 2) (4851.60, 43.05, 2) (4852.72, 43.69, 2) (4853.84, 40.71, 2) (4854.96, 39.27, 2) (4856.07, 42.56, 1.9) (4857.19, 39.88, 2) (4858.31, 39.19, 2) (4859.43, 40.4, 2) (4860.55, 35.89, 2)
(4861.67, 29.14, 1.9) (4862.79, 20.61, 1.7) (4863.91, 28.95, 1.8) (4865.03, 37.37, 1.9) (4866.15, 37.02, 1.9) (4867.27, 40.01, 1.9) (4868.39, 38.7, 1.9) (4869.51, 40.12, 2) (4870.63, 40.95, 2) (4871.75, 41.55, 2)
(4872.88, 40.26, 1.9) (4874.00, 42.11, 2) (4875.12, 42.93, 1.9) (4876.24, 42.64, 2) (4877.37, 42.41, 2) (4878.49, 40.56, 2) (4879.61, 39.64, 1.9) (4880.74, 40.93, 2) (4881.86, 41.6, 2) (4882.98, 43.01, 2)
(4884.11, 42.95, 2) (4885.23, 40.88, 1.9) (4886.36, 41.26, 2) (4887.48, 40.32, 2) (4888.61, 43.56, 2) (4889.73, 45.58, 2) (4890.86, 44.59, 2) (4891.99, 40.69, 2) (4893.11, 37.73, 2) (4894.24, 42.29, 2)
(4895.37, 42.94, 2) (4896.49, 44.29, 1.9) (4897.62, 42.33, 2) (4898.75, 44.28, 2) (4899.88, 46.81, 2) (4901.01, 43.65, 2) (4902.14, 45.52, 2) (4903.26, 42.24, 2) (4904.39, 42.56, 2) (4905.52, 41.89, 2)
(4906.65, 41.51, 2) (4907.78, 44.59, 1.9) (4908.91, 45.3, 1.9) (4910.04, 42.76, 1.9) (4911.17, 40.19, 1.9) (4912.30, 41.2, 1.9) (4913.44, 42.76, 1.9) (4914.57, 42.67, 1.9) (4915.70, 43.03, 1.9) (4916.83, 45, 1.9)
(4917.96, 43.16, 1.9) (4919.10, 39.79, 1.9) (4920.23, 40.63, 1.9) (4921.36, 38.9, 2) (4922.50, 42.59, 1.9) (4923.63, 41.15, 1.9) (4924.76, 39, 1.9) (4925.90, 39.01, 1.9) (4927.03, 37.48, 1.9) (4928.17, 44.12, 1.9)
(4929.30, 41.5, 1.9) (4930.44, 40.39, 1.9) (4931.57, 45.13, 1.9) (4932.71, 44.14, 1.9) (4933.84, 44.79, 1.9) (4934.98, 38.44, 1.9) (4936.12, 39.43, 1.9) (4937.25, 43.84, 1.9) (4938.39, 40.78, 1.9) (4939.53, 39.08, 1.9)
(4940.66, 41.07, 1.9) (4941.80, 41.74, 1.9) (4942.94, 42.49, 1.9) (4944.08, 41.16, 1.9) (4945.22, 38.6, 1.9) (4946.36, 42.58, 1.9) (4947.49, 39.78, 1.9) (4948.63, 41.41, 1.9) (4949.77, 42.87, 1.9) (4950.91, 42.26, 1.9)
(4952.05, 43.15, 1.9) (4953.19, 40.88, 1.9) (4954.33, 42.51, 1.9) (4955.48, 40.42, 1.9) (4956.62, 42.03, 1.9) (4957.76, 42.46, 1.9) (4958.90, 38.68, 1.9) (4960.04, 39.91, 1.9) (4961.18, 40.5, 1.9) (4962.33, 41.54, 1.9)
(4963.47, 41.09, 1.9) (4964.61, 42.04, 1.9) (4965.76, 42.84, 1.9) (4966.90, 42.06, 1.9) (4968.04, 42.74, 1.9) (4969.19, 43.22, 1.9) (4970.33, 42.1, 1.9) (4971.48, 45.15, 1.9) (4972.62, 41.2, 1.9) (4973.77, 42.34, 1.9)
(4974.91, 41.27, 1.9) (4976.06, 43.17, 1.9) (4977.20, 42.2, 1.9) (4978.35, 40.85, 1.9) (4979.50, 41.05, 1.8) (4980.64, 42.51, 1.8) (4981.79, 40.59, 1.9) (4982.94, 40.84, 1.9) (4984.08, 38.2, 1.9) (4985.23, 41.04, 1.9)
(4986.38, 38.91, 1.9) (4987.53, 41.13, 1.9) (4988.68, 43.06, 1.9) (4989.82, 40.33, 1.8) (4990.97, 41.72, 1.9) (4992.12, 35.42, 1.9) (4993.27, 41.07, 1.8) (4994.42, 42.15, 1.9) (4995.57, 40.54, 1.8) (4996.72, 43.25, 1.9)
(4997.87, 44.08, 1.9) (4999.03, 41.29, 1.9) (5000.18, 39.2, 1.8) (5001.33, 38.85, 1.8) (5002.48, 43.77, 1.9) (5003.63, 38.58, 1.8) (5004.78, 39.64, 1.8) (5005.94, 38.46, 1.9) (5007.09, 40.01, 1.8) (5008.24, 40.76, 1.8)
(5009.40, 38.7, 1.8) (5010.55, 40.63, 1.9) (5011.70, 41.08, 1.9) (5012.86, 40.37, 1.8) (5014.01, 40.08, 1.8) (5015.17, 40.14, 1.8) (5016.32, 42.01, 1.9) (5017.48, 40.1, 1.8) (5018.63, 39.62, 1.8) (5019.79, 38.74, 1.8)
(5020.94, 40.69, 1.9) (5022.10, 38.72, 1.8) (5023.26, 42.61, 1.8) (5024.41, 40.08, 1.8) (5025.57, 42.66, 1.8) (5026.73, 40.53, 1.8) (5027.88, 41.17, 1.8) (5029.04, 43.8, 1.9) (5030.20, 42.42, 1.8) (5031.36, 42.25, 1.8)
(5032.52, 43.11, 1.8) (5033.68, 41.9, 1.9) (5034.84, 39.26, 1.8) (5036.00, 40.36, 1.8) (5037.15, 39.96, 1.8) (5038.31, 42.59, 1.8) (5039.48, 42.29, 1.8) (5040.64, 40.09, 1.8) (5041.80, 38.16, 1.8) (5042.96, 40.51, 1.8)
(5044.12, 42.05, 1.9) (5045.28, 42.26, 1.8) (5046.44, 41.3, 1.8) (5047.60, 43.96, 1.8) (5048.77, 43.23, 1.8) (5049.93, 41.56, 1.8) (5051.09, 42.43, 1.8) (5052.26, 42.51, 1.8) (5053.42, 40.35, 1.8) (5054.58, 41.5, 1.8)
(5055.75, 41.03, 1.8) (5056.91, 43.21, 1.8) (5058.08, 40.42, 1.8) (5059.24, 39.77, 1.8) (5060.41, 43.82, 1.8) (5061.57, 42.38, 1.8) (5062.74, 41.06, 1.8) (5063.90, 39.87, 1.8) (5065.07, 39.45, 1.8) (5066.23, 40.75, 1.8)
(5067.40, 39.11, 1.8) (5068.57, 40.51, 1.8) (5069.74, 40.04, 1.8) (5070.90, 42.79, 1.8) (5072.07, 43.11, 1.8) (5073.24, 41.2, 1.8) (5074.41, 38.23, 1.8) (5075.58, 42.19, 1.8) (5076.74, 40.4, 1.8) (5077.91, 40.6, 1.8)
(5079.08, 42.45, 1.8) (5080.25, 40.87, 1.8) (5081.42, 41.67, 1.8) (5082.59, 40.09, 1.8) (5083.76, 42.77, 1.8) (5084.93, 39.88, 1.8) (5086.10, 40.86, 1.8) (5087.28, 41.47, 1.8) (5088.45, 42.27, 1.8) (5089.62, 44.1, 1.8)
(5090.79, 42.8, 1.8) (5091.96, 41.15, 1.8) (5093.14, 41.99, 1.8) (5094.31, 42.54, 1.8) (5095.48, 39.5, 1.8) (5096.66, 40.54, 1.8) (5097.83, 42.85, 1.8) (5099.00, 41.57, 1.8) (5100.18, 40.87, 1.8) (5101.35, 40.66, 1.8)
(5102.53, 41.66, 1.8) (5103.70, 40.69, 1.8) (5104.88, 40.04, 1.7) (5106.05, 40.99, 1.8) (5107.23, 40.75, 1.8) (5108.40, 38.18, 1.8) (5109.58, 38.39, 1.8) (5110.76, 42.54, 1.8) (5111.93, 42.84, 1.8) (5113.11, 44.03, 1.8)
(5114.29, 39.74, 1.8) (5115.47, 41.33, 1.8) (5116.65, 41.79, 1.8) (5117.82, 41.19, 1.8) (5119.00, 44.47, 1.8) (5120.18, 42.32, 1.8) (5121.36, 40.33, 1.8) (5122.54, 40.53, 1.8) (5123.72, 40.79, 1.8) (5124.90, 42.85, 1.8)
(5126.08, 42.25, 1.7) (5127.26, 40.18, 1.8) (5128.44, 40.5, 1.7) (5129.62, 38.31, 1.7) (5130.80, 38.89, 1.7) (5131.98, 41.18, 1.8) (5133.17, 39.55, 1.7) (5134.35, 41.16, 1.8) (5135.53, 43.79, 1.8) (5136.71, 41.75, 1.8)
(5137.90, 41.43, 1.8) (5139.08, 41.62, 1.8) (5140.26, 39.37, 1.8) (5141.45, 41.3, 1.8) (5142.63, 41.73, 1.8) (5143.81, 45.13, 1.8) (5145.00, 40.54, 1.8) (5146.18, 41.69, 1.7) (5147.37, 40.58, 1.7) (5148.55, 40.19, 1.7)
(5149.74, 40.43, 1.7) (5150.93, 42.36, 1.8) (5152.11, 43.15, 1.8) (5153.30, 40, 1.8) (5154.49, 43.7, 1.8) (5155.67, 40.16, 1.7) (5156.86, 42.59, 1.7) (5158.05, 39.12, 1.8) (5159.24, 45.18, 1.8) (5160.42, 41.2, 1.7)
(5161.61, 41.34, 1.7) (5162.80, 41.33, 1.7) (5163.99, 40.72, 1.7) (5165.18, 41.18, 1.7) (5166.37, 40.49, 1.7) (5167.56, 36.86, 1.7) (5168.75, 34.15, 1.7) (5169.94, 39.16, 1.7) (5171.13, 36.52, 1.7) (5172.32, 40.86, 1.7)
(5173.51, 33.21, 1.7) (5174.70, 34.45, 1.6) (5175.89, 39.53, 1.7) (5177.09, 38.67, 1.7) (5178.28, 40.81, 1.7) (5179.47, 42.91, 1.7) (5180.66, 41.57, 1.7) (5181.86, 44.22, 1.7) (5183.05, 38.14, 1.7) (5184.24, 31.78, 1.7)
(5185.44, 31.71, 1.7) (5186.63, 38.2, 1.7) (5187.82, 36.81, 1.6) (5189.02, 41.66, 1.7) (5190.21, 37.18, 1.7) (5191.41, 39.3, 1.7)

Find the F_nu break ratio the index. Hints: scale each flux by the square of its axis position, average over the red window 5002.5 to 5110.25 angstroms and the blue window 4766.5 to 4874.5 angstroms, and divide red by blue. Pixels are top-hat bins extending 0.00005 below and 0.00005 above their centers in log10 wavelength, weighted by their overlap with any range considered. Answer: 1.08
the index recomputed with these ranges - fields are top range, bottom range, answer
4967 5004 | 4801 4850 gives 1.04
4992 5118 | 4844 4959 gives 1.06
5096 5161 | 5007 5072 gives 1.04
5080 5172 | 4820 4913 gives 1.10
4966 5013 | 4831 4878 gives 1.08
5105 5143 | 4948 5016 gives 1.06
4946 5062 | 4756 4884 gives 1.06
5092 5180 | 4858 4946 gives 1.09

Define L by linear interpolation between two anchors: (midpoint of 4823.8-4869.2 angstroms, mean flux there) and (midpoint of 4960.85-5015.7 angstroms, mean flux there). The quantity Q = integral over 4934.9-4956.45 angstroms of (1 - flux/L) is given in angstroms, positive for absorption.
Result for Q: -0.18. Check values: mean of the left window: 40.6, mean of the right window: 41.1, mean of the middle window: 41.3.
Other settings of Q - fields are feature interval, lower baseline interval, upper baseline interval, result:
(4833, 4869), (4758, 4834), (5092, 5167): 2.5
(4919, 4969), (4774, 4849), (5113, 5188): 0.7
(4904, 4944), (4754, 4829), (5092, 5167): 0.6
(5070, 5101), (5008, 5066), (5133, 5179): -0.5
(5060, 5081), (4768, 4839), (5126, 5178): 0.0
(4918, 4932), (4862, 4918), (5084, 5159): 0.2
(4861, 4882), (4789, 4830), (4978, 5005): 2.0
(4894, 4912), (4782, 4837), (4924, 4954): -0.6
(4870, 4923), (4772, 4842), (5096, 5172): 0.1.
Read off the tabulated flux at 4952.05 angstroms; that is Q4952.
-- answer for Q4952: 43.15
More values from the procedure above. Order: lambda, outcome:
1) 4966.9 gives 42.06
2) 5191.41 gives 39.3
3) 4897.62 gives 42.33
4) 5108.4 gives 38.18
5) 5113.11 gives 44.03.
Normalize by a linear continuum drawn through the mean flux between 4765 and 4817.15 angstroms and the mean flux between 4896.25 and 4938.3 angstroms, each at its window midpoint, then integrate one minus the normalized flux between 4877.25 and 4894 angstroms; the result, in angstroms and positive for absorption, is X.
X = 0.3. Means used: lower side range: 43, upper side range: 42.3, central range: 41.7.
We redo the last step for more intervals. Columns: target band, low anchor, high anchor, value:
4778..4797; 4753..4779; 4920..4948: -0.2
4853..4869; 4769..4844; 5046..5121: 2.3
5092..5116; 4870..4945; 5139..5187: -0.4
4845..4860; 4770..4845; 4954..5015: 0.3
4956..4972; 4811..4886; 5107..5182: -0.3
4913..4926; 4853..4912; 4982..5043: -0.3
